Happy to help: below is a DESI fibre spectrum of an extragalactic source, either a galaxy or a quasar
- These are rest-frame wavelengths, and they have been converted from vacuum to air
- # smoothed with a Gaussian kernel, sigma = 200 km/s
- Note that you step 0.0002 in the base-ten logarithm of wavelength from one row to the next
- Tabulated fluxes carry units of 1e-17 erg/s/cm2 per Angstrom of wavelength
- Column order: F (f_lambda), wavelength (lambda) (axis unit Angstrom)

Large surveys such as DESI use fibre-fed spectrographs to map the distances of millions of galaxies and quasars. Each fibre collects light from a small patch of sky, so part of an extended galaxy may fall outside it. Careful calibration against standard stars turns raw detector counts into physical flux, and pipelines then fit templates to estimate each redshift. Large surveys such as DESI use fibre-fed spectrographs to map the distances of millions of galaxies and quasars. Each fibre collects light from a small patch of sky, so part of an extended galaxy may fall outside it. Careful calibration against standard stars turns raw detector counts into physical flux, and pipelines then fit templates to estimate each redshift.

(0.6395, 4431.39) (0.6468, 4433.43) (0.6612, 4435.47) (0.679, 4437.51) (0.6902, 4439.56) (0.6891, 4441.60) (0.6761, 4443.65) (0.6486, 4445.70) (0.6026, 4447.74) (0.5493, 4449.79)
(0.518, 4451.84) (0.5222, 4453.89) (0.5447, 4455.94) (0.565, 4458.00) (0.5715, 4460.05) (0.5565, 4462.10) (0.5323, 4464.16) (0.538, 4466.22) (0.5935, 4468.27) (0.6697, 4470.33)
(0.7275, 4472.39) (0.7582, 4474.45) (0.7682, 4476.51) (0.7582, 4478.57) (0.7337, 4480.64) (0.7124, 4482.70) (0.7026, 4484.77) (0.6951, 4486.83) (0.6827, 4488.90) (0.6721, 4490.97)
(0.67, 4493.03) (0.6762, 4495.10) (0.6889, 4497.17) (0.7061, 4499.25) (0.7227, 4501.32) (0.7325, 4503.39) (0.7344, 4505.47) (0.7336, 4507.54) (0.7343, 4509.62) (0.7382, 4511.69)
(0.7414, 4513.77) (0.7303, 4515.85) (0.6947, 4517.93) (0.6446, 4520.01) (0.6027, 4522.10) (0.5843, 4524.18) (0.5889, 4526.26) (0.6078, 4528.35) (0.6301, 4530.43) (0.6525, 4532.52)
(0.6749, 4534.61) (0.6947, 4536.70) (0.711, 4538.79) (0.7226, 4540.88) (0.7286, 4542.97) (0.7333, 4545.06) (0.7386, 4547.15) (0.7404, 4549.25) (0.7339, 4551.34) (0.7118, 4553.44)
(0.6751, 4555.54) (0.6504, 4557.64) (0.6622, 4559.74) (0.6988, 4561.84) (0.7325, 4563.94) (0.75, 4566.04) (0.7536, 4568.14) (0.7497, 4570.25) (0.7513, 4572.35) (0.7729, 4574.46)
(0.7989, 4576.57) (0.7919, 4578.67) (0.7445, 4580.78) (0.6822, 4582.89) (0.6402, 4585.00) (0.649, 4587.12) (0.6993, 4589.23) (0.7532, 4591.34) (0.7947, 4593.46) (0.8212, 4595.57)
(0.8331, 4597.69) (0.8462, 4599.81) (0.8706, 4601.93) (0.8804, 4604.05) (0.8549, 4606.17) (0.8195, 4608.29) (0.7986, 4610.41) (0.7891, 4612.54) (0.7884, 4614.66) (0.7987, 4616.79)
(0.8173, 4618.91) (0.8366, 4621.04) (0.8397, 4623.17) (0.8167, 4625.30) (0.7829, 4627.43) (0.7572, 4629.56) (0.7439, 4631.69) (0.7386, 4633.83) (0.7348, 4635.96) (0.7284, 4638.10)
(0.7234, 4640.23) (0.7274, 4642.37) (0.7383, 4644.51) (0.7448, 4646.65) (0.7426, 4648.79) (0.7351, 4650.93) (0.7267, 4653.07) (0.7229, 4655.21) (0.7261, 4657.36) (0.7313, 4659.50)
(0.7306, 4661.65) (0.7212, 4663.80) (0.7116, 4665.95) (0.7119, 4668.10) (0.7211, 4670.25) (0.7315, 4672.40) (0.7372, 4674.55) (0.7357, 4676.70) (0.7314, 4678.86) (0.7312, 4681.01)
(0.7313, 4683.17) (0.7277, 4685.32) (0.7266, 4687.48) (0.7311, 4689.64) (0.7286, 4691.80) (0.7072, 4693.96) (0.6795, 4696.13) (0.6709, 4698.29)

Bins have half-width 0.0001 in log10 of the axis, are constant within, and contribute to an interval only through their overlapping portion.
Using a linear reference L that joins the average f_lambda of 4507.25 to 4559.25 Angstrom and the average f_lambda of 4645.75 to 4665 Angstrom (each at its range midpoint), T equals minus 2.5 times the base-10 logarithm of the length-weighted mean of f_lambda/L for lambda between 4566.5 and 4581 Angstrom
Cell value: -0.097 mag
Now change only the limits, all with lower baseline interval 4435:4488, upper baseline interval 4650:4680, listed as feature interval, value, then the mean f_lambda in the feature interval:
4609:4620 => -0.14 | 0.799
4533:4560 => -0.05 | 0.706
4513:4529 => 0.03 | 0.649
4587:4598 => -0.10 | 0.763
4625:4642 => -0.05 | 0.749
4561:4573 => -0.08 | 0.74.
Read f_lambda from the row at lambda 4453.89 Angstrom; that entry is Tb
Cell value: 0.5222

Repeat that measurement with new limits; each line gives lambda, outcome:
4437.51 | 0.679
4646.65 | 0.7448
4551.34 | 0.7339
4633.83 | 0.7386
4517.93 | 0.6947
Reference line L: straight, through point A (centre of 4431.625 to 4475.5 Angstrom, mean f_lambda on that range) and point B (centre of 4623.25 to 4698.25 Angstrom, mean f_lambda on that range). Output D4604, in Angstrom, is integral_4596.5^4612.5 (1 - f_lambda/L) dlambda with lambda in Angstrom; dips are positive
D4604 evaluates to -3.1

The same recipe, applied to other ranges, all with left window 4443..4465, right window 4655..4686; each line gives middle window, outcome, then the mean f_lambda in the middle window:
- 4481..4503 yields -3.6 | 0.695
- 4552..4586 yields -3.6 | 0.723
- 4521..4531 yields 0.3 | 0.602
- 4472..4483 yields -3.0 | 0.746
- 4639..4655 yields -0.5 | 0.734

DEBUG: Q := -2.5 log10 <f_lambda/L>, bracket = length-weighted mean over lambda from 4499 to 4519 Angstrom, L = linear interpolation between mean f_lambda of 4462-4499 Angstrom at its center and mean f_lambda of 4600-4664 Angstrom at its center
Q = -0.05 mag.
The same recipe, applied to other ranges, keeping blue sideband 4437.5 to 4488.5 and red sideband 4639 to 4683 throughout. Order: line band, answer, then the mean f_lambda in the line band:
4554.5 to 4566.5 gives -0.01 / 0.692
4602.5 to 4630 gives -0.15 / 0.816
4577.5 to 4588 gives -0.02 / 0.704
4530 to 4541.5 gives -0.01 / 0.682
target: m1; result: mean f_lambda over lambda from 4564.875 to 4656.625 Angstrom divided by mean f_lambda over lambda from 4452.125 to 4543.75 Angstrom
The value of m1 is 1.15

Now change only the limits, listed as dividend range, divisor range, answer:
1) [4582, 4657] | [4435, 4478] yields 1.24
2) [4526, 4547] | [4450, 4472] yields 1.20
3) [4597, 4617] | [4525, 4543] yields 1.25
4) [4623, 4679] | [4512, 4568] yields 1.07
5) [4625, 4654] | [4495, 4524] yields 1.06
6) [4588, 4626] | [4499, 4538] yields 1.19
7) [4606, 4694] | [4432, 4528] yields 1.14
